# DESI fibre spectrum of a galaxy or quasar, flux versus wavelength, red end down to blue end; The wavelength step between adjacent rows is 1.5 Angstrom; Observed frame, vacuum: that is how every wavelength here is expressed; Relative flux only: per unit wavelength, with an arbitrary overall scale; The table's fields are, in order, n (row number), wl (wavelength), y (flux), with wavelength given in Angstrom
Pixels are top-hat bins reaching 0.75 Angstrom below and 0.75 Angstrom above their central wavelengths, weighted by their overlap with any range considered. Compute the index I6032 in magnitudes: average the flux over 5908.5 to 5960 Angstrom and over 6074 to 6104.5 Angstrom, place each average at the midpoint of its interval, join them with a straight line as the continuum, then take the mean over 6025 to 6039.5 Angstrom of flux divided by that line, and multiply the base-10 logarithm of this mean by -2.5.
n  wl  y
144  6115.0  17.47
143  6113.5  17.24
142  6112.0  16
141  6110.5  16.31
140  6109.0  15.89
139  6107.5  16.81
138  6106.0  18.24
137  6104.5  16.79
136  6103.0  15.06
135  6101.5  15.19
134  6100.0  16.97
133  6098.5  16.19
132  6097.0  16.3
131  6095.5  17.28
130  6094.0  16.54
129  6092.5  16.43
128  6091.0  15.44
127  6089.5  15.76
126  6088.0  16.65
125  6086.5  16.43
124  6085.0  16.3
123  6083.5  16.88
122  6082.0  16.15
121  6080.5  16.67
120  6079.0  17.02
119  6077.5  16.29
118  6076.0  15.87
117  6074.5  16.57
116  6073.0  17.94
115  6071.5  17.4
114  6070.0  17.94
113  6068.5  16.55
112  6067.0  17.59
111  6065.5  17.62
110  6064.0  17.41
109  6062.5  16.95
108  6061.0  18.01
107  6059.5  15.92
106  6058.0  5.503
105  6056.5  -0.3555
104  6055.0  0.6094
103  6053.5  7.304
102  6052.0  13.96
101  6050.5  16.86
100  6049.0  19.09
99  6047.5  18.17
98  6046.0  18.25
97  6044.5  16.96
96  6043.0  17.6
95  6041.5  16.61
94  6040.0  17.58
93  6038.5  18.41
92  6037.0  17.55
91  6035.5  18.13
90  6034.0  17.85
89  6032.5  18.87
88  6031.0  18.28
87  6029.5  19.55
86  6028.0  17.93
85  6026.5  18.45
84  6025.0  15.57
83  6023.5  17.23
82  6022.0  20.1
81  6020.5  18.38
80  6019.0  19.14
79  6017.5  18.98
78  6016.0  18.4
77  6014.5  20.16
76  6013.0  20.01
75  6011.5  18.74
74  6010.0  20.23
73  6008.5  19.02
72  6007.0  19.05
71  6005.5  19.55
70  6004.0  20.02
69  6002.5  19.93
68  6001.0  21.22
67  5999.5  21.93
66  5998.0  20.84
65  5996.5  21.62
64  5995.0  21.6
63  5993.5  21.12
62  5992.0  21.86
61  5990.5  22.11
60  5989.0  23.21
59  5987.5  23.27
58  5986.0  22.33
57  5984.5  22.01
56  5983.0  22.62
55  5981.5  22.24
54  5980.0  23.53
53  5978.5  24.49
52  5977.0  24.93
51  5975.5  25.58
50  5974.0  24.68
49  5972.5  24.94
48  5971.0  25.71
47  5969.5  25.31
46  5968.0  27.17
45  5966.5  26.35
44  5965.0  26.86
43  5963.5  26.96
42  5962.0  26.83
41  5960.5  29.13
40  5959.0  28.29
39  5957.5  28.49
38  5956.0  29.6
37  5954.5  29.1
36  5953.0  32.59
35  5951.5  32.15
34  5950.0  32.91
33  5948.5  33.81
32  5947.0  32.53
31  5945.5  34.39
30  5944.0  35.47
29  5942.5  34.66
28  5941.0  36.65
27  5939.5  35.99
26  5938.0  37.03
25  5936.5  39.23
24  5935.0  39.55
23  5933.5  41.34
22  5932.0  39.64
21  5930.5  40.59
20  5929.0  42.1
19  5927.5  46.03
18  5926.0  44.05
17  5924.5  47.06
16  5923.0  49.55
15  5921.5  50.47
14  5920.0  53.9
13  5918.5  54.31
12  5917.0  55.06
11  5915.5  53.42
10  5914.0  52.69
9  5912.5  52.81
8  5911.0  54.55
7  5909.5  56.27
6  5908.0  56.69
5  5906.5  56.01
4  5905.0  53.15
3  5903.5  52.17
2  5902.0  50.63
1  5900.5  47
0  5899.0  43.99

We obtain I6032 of 0.37 mag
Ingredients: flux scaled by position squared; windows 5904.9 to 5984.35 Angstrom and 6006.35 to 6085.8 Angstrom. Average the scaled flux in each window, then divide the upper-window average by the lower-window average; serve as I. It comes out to 0.47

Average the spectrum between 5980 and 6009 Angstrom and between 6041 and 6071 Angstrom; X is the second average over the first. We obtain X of 0.67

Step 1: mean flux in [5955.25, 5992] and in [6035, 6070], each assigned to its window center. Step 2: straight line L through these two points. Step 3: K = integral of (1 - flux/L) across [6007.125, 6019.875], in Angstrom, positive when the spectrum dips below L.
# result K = 0.44 Angstrom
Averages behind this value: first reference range 25.2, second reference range 14.9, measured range 19.3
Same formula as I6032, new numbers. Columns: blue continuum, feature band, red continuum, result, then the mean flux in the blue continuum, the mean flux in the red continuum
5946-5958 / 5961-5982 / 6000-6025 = 0.09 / 31.5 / 19.3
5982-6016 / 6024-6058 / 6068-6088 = 0.22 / 21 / 16.8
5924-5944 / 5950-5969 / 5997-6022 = 0.16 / 40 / 19.8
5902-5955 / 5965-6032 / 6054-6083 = 0.34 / 44.1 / 14.6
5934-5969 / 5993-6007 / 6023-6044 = 0.14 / 32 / 17.8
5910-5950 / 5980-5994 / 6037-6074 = 0.34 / 43.6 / 15.1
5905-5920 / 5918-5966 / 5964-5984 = 0.10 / 54.5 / 24.9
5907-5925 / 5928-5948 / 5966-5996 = 0.15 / 53.2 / 23.7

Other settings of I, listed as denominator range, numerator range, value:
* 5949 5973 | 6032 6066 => 0.54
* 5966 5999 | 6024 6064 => 0.67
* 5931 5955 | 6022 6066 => 0.45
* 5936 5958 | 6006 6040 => 0.57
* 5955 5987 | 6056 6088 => 0.63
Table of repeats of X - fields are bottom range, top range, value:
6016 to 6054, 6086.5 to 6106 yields 0.93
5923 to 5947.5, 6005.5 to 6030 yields 0.48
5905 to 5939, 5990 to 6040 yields 0.40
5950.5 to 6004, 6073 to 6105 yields 0.66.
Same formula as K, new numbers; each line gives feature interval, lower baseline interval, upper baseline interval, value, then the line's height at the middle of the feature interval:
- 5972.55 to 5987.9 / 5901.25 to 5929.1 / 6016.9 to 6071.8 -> 4.6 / 33.9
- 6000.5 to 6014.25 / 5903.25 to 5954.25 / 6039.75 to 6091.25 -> 3.9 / 27.6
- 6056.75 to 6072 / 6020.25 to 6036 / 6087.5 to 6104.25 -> 1.4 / 17.1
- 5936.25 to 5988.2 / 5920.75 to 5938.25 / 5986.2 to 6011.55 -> 6.5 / 32.7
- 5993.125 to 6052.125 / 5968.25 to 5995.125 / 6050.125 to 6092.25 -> 1.9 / 19.5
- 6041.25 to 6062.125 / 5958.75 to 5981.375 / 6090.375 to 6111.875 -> 7.2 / 20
